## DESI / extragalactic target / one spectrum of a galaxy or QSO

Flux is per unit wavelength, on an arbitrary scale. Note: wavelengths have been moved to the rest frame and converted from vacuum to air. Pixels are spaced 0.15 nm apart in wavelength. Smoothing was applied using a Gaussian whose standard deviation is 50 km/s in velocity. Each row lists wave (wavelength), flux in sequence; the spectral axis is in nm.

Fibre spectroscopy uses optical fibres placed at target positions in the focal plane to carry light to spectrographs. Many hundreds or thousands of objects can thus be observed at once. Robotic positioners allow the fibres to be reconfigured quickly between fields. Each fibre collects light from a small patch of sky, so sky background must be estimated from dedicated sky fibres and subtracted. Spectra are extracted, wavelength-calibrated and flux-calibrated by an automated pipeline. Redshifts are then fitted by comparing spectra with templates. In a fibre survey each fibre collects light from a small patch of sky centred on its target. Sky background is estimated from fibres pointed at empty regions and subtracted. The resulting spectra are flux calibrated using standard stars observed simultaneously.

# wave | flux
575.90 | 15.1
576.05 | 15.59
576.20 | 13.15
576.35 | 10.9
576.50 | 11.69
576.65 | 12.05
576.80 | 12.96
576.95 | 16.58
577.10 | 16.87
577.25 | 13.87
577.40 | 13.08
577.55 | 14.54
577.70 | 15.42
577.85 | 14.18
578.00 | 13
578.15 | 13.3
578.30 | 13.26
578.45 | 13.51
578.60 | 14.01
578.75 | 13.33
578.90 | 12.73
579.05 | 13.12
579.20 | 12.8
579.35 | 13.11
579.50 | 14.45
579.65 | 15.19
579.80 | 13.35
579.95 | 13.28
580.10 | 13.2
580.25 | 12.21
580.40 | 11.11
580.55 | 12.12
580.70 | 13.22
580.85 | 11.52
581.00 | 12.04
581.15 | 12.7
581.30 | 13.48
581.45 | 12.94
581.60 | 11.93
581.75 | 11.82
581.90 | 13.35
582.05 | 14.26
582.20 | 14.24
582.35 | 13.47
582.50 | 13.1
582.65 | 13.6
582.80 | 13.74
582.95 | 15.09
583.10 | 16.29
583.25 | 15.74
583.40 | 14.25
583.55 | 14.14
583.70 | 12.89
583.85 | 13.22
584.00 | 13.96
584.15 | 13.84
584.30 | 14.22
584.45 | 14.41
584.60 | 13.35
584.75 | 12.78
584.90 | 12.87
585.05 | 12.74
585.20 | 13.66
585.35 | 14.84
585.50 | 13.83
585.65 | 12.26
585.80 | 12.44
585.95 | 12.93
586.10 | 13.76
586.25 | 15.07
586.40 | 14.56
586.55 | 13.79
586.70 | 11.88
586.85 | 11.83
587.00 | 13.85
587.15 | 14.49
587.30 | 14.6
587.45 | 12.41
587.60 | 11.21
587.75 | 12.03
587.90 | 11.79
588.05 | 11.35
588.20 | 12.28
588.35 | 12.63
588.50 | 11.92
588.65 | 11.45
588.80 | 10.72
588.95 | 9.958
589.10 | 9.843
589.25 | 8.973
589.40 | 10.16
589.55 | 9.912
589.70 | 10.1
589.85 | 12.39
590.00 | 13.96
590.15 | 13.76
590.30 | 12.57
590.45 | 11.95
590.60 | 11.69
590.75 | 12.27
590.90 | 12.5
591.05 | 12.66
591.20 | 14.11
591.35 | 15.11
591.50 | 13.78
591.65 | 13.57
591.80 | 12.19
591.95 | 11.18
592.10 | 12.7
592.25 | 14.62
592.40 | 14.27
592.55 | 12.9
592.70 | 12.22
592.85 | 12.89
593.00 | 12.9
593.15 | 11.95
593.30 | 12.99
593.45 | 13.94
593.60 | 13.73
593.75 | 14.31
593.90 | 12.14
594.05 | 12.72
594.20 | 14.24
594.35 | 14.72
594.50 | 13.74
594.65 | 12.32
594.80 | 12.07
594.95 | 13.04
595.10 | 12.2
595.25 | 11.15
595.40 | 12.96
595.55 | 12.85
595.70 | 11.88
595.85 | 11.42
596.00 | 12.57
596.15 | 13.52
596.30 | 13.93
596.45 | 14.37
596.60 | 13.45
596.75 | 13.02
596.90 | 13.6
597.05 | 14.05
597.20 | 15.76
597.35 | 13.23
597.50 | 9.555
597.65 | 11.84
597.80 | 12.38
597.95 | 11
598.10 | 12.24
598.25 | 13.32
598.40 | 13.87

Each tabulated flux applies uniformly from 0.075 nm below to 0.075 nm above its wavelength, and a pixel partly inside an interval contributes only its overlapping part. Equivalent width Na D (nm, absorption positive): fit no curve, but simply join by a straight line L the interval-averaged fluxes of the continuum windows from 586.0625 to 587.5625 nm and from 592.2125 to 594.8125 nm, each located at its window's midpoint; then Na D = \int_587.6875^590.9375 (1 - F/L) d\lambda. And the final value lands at 0.46 nm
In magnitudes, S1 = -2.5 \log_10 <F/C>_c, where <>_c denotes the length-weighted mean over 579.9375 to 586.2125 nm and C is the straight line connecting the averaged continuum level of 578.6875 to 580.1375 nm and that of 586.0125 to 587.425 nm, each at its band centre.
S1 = 0.02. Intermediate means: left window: 13.5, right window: 13.7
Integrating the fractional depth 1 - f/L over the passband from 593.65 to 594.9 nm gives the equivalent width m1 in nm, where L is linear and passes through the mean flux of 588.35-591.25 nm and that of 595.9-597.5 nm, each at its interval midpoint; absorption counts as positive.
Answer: -0.042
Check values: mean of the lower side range 11.6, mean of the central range 13.3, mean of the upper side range 13.5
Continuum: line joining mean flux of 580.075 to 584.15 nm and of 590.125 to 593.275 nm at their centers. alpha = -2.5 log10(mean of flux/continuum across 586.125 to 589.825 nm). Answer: 0.10 mag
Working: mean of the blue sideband 13.3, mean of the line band 12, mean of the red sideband 12.9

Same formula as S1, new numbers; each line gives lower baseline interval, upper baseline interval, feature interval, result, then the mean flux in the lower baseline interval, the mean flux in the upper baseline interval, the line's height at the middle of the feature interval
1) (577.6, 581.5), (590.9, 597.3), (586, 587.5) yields -0.04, 13.2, 13.2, 13.2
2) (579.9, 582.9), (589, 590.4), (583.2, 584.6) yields -0.13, 12.9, 11.3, 12.4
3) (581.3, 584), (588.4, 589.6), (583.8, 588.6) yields -0.11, 13.8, 10.4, 11.9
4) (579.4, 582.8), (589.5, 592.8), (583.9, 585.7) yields -0.05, 13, 12.8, 12.9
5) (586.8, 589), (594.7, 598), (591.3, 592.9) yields -0.06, 12.2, 12.7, 12.5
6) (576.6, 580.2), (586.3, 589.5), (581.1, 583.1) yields -0.03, 13.8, 12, 13.1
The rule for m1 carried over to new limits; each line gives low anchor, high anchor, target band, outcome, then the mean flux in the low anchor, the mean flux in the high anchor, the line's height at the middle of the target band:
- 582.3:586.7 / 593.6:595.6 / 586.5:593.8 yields 0.488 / 13.8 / 13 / 13.3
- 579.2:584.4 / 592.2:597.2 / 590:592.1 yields 0.051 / 13.4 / 13.1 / 13.2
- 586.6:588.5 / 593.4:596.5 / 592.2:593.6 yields -0.033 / 12.5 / 13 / 12.9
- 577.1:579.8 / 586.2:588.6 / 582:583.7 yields -0.126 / 13.8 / 12.8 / 13.3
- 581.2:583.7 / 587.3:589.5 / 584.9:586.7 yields -0.165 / 13.8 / 11.3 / 12.4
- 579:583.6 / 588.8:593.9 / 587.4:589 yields 0.141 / 13.4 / 12.5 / 12.7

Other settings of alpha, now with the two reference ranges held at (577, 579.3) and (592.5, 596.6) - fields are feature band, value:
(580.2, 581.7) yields 0.11 mag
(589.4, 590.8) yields 0.11 mag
